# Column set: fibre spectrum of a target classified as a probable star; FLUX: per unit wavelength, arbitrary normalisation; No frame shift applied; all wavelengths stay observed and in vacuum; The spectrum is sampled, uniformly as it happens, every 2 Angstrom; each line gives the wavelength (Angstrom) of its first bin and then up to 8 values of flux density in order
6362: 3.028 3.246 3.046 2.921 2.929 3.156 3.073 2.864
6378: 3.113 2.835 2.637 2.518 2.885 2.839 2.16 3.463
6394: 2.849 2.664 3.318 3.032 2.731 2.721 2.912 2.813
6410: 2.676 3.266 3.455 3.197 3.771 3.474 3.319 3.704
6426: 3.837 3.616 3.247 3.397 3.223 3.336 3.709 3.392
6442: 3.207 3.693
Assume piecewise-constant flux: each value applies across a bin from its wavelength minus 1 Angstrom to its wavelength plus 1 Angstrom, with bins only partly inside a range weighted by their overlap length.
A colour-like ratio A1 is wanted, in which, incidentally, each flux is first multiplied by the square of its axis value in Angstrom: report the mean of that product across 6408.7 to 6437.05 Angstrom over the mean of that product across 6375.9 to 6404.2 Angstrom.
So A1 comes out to 1.20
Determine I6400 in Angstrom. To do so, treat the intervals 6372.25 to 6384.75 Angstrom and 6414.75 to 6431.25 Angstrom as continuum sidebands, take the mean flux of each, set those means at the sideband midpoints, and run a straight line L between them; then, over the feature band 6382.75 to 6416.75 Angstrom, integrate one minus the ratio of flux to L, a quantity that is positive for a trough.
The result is 2.9 Angstrom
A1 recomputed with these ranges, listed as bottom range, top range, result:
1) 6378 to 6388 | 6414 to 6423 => 1.26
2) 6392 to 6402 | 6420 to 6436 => 1.17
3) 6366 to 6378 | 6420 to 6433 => 1.19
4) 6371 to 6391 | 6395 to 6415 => 1.06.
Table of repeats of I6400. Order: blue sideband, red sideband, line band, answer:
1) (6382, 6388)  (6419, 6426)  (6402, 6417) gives 1.3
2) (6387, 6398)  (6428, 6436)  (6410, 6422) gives -0.9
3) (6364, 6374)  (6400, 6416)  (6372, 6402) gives 1.2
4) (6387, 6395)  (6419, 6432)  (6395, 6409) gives 0.7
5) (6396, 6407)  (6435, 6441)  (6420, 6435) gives -0.7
